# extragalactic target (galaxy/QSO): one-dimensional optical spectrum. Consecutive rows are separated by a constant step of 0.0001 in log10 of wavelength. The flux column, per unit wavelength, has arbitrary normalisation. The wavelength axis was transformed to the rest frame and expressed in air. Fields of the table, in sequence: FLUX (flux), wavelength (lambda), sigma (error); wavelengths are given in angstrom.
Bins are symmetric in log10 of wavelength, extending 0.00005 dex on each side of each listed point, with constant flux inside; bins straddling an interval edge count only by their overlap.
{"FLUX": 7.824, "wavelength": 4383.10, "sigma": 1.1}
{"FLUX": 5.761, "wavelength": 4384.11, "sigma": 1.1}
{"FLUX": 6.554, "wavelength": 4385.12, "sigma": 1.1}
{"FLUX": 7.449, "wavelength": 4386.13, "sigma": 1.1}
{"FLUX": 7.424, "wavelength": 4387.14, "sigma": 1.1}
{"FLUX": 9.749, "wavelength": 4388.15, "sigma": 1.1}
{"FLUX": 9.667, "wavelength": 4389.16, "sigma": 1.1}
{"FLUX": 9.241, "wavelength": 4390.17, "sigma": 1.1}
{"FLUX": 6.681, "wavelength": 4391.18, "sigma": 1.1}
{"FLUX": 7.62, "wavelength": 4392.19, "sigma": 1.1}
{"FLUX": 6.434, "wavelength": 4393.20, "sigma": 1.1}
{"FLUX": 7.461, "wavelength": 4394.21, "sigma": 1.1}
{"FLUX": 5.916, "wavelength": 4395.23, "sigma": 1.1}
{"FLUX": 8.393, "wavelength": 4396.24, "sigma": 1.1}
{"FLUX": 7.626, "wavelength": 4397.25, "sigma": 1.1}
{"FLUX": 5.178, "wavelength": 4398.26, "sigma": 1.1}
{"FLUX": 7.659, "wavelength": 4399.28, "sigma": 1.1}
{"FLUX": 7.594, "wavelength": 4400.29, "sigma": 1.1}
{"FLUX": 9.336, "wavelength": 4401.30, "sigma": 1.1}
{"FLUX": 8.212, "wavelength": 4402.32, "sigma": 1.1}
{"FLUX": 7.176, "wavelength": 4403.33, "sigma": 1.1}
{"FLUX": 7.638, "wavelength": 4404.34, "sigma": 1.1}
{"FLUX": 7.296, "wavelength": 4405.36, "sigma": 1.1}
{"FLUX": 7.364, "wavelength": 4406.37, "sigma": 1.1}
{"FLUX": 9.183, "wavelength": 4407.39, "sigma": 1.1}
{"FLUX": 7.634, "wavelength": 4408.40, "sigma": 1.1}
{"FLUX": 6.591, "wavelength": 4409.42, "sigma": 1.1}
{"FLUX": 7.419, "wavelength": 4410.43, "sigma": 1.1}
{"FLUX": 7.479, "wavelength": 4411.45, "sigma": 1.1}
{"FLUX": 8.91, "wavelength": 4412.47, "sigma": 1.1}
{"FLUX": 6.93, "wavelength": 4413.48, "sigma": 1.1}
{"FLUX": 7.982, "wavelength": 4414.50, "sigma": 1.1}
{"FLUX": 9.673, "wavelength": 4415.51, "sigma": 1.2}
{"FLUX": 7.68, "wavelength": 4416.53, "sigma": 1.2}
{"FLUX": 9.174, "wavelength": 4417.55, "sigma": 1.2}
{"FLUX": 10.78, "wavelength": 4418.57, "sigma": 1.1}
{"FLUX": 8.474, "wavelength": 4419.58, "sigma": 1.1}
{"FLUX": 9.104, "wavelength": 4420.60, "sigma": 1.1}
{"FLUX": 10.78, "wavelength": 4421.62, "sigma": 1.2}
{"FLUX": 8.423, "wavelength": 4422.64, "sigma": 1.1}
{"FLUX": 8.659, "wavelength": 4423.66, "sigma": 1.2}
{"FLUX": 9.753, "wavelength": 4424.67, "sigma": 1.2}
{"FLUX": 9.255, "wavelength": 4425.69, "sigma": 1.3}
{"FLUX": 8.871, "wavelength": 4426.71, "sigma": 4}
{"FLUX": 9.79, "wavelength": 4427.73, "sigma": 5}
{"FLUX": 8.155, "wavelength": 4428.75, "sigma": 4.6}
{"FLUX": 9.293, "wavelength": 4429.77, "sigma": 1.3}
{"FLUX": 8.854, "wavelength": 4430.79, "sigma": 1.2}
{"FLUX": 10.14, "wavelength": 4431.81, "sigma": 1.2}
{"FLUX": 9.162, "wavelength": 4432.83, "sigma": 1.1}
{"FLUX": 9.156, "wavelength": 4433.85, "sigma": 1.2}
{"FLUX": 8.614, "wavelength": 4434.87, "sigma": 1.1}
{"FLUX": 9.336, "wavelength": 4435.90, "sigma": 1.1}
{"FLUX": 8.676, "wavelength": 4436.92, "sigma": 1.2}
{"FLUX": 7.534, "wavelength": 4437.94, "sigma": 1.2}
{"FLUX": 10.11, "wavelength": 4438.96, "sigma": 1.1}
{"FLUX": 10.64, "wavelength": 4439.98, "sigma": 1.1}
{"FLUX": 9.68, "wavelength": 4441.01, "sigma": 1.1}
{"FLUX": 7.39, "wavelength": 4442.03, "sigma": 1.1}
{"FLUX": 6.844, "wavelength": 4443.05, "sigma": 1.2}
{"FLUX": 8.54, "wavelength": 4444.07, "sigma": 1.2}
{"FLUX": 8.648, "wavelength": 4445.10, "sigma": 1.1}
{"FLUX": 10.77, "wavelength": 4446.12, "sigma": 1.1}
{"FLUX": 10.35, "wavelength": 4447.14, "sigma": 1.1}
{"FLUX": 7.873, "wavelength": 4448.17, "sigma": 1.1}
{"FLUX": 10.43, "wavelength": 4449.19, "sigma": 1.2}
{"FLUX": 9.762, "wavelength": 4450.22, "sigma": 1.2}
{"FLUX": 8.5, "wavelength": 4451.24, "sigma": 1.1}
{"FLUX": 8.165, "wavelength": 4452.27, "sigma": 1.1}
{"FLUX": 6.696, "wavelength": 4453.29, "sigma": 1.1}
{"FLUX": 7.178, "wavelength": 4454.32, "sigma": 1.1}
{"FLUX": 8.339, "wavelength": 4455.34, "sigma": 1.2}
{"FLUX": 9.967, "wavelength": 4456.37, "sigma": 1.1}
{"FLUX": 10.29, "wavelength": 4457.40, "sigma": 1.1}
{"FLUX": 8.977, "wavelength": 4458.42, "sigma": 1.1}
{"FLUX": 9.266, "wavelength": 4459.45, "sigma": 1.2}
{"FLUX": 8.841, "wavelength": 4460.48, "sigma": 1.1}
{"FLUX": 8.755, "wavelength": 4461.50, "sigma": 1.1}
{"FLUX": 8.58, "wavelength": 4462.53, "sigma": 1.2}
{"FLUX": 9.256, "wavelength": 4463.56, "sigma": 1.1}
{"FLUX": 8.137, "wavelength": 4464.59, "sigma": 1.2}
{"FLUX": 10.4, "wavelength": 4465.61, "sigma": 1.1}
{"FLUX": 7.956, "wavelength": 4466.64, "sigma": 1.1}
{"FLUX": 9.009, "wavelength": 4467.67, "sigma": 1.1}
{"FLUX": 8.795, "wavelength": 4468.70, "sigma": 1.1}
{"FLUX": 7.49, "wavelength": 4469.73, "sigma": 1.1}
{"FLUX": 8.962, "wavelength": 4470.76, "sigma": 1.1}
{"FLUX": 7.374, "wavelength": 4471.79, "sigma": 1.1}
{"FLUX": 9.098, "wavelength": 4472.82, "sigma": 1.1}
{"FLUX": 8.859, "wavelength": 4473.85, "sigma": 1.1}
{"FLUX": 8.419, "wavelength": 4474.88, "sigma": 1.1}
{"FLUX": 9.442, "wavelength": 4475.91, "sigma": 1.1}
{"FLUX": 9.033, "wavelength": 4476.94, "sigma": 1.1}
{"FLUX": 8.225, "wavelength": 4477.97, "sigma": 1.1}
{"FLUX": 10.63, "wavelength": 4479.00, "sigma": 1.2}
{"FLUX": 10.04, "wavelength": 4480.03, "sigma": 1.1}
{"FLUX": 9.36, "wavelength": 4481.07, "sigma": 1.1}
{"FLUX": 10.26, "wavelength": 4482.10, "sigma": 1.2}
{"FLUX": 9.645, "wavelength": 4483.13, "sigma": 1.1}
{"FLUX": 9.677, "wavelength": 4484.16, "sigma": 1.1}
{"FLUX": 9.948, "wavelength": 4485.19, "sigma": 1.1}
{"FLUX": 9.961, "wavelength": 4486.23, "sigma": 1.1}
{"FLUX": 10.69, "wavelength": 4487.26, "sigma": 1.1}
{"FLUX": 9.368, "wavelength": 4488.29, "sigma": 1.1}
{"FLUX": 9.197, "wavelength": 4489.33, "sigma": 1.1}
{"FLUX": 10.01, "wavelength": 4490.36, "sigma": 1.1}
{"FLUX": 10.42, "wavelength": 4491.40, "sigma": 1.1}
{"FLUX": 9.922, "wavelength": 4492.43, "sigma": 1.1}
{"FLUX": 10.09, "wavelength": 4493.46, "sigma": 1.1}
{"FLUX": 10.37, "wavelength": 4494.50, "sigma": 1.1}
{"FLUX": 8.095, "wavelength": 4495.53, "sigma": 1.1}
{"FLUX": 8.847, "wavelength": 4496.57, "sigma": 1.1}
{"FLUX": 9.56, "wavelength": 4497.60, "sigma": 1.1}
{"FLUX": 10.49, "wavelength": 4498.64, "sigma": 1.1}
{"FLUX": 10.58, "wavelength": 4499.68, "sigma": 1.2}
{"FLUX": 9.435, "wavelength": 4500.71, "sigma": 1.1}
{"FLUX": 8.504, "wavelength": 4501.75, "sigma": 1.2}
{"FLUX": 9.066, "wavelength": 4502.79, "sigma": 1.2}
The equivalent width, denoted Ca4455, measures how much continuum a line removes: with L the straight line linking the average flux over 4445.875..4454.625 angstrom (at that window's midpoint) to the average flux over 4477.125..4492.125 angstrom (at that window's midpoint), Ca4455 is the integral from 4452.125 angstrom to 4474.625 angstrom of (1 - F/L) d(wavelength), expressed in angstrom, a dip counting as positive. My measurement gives 1.3 angstrom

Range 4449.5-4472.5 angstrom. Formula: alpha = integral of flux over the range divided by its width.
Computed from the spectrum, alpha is 8.69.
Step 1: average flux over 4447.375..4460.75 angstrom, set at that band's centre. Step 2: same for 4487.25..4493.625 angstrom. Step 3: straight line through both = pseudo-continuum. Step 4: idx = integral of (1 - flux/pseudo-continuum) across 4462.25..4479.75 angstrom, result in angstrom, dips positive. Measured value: 0.9 angstrom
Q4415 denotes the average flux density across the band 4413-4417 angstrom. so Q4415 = 8.08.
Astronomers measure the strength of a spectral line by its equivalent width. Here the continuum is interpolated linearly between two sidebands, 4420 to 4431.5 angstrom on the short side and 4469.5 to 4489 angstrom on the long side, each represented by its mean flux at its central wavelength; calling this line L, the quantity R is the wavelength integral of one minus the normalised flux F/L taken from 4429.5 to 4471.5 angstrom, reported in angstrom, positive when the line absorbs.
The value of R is 1.6 angstrom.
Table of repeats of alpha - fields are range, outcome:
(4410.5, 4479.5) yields 8.89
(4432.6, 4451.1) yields 9.07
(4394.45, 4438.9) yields 8.4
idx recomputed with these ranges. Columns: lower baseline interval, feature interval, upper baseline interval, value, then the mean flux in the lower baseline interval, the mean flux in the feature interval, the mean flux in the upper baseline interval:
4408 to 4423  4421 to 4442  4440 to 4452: -1.1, 8.47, 9.2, 9.03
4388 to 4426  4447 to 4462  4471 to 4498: 0.2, 8.14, 8.86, 9.48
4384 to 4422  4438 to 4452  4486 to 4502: -0.6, 7.94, 9.12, 9.74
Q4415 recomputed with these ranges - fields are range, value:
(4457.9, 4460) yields 9.12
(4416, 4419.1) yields 9.2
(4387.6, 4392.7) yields 8.59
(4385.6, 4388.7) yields 8.22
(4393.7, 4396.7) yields 7.23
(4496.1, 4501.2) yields 9.8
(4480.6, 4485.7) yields 9.8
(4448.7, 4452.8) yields 9.19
